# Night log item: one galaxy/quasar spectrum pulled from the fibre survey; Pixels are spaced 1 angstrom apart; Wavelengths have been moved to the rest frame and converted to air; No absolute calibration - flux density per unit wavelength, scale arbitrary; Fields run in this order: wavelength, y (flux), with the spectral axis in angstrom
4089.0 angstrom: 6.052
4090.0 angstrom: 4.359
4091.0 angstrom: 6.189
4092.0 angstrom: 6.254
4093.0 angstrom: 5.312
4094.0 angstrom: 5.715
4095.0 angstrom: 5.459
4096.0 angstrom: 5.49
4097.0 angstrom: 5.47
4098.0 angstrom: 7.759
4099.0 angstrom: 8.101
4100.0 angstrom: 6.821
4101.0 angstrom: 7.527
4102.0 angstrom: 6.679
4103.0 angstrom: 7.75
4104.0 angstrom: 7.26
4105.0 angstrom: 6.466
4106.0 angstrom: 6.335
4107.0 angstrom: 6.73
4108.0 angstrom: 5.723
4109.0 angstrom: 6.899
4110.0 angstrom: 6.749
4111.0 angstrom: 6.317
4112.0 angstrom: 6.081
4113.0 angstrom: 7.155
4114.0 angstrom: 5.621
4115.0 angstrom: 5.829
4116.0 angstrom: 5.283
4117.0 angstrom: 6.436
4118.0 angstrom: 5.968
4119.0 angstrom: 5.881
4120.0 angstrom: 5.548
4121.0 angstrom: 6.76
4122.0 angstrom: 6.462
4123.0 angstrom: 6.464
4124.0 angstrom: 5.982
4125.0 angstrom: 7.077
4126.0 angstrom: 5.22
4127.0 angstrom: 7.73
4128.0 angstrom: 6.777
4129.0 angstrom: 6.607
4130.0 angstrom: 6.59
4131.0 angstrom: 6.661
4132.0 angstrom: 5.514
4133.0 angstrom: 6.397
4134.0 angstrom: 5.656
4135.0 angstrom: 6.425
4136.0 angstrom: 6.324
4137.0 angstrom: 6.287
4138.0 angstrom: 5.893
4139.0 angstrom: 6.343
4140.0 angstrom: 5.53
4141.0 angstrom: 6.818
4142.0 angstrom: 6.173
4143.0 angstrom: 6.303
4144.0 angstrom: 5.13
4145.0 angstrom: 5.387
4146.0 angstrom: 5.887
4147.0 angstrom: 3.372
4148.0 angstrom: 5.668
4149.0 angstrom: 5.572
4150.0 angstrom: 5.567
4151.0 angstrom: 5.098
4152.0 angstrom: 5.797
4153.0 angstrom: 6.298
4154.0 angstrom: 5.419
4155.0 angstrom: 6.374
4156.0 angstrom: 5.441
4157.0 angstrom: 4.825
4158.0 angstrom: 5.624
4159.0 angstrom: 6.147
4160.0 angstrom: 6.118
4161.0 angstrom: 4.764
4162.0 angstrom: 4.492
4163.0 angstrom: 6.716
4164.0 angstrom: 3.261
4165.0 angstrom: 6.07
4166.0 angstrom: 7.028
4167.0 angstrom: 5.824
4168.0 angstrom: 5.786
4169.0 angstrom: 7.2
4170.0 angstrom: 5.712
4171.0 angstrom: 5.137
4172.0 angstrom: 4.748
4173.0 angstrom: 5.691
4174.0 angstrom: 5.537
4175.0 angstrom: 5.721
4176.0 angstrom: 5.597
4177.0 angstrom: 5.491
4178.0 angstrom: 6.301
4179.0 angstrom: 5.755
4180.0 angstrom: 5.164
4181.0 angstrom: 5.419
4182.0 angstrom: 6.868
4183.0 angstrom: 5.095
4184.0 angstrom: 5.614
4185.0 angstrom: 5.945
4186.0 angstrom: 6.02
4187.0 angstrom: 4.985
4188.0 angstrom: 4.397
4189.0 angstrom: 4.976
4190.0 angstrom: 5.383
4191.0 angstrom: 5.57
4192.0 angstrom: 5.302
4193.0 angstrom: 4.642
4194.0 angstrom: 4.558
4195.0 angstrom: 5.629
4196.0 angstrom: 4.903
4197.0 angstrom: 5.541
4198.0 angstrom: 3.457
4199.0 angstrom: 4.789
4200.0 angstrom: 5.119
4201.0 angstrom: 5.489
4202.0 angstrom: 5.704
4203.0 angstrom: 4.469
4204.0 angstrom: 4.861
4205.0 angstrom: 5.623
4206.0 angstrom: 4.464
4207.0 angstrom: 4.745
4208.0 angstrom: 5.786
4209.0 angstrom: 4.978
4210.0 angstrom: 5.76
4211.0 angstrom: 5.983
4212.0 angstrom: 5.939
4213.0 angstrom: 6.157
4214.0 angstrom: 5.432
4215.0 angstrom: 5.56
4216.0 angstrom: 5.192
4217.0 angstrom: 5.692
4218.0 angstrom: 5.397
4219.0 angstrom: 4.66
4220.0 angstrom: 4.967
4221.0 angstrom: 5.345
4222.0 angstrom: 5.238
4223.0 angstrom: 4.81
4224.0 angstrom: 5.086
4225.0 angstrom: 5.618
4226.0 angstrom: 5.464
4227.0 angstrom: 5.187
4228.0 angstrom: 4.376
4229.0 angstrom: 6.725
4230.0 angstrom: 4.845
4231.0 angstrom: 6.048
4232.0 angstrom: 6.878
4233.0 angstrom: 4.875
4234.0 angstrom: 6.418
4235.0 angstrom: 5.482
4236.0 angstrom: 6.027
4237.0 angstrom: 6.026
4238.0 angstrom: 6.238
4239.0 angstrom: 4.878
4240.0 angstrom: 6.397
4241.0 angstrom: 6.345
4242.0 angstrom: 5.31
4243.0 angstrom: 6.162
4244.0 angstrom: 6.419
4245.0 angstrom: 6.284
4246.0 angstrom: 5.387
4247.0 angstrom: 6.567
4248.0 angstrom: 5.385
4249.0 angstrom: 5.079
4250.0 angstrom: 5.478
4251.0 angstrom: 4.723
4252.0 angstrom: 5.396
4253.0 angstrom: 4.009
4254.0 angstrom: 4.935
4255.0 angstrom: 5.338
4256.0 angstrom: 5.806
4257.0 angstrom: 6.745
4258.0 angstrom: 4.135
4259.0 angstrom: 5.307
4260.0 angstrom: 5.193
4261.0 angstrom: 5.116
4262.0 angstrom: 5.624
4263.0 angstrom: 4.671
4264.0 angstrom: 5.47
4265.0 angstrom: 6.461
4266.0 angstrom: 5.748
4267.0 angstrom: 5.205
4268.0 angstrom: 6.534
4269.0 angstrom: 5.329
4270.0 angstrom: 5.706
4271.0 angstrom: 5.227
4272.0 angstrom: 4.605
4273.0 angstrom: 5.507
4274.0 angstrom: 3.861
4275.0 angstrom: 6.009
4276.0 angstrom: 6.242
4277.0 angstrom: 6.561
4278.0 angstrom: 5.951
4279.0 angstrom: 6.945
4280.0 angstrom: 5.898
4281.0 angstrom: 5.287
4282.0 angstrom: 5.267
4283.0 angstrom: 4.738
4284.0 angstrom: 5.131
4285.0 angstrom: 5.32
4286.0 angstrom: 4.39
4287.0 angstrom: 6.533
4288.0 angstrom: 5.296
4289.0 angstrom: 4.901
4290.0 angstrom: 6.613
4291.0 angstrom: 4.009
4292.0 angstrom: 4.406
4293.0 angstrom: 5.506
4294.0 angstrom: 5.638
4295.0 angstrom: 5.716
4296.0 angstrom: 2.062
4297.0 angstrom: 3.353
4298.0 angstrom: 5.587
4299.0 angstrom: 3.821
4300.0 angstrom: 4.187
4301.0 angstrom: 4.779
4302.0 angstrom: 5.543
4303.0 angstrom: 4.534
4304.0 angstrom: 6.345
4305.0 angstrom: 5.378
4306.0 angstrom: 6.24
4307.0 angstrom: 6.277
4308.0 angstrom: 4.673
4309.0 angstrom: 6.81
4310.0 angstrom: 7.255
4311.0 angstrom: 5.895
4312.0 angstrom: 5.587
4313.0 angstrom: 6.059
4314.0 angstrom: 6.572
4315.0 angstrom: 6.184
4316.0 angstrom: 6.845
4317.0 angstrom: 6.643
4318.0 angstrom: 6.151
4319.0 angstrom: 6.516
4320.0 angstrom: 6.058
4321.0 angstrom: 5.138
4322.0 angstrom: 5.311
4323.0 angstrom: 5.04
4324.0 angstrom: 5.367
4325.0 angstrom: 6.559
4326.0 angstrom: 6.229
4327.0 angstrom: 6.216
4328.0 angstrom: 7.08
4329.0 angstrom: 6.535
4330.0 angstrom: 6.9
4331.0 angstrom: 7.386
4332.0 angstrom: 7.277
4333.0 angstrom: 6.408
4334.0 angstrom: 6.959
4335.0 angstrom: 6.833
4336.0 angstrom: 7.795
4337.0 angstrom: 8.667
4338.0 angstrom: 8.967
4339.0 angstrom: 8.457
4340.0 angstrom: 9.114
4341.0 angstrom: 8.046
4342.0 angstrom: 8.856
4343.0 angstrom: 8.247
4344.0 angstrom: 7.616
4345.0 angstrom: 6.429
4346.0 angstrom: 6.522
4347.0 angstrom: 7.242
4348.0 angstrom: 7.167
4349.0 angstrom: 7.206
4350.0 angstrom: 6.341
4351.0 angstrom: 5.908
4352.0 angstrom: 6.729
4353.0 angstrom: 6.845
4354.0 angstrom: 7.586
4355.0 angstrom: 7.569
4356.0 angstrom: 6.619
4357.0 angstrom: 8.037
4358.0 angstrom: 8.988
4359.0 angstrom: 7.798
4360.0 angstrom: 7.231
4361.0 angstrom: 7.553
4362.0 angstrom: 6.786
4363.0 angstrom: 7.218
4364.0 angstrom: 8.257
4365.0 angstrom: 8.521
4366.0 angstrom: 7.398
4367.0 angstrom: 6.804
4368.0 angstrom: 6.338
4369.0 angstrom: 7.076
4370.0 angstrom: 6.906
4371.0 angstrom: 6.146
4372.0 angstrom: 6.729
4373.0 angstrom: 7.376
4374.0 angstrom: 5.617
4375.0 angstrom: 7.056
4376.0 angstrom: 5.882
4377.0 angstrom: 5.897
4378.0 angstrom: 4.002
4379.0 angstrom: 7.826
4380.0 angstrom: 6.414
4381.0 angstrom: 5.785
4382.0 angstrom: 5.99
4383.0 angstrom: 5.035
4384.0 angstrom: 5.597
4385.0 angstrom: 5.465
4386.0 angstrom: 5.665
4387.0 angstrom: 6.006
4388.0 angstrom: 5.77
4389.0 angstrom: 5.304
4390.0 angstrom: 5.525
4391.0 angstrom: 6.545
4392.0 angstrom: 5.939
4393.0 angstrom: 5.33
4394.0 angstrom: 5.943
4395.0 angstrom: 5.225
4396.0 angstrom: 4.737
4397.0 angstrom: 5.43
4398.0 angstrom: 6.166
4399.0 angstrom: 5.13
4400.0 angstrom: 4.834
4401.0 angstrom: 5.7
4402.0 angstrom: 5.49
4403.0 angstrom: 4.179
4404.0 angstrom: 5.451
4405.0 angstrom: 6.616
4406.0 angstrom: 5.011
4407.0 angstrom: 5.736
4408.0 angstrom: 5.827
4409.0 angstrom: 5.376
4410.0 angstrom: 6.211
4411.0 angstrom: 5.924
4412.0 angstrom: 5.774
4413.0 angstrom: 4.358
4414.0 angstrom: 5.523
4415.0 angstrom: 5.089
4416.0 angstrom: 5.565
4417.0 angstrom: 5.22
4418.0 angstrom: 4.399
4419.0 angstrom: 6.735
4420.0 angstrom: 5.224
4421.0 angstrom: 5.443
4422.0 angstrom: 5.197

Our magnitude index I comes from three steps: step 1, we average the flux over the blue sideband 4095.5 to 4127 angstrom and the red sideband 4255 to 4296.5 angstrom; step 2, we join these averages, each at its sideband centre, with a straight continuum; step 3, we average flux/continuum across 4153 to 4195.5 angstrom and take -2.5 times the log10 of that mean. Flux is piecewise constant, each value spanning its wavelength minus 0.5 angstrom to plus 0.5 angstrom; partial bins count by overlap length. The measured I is 0.10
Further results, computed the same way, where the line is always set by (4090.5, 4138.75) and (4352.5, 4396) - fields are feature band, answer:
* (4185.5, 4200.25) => 0.27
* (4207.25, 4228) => 0.19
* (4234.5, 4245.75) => 0.09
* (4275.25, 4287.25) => 0.14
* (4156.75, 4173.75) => 0.14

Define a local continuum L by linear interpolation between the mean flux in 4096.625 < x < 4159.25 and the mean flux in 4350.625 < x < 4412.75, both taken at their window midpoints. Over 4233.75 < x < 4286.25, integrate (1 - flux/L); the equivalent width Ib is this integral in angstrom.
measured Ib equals 5.6 angstrom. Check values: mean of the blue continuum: 6.19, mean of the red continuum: 6.25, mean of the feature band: 5.55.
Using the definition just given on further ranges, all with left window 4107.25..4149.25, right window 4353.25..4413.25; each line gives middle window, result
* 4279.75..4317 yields 4.8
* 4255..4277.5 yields 2.5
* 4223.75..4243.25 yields 1.4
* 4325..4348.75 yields -4.6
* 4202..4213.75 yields 1.5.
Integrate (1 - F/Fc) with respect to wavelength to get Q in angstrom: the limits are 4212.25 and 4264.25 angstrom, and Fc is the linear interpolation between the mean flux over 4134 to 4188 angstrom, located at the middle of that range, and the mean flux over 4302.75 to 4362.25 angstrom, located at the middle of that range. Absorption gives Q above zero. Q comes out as 5.9 angstrom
